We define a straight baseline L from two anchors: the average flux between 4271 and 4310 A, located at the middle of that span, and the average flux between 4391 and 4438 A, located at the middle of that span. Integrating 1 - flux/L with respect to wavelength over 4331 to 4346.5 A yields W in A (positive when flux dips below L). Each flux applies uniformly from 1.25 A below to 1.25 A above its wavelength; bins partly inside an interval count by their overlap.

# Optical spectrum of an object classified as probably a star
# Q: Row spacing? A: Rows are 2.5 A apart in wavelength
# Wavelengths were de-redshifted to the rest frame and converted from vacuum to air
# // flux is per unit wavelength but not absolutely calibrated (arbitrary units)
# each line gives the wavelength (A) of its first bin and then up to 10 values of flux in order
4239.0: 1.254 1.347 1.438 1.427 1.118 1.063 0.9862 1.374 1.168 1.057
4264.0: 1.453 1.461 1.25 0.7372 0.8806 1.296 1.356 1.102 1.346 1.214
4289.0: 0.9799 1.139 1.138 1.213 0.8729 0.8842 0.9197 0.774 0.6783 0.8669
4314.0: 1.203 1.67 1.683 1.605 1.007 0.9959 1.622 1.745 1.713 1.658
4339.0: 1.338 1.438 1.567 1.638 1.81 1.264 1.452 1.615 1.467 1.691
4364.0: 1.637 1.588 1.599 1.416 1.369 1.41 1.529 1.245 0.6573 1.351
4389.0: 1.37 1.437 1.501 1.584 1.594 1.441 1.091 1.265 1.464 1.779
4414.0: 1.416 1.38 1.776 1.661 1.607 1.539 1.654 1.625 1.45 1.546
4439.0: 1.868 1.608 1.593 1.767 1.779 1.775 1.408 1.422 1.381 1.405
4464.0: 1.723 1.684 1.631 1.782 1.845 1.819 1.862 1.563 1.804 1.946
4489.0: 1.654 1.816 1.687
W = -4.39 A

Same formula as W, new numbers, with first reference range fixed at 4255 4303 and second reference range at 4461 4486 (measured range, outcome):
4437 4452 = -0.71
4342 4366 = -3.39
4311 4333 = -2.04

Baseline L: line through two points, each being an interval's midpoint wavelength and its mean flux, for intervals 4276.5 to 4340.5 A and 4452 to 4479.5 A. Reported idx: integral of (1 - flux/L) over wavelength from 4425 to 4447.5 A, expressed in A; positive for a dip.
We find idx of -1.01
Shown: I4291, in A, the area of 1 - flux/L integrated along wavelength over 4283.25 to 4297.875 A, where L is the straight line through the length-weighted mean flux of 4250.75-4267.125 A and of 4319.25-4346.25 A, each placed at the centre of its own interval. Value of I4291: 1.8 A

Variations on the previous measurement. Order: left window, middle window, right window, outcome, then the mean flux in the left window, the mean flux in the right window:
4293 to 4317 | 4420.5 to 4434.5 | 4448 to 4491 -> -0.9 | 1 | 1.68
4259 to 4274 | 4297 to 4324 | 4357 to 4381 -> 4.2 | 1.16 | 1.52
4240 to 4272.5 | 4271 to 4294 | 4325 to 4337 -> 3.5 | 1.23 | 1.53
